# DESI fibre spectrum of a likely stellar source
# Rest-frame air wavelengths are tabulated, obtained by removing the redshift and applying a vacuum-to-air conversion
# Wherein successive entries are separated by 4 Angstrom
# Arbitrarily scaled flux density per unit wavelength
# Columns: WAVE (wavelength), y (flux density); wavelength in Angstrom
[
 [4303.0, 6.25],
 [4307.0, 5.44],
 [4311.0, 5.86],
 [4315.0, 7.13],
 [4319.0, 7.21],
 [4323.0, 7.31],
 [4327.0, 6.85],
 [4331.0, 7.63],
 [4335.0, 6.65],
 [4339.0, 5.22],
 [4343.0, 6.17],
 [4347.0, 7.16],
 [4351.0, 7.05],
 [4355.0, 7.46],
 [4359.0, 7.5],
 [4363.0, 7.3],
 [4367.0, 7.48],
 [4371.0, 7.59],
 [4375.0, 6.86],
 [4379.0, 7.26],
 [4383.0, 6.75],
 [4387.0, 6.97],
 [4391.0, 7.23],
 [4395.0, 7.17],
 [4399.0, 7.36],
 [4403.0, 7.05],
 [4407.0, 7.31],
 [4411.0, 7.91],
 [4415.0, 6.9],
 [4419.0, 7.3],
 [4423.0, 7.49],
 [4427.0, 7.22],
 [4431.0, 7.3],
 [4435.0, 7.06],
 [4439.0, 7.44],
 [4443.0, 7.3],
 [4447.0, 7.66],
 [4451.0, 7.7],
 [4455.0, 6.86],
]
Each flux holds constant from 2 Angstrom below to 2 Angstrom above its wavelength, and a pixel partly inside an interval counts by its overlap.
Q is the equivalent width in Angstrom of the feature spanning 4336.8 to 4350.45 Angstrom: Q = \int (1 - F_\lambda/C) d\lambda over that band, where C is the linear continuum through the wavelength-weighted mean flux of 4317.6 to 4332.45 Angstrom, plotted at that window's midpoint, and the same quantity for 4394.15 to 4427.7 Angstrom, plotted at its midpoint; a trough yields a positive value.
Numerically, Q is 1.8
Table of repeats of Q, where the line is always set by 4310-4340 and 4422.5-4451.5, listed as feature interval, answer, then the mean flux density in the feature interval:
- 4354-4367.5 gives -0.8 Angstrom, 7.43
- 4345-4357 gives -0.5 Angstrom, 7.22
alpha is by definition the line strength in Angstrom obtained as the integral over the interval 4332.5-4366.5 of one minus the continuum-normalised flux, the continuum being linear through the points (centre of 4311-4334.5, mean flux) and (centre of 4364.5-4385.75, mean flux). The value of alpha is 1.3 Angstrom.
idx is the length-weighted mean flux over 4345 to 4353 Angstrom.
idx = 7.11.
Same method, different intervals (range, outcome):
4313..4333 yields 7.23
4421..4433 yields 7.34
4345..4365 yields 7.29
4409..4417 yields 7.41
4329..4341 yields 6.5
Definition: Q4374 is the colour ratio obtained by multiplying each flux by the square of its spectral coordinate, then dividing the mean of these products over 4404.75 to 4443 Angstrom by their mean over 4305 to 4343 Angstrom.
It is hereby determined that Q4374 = 1.17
